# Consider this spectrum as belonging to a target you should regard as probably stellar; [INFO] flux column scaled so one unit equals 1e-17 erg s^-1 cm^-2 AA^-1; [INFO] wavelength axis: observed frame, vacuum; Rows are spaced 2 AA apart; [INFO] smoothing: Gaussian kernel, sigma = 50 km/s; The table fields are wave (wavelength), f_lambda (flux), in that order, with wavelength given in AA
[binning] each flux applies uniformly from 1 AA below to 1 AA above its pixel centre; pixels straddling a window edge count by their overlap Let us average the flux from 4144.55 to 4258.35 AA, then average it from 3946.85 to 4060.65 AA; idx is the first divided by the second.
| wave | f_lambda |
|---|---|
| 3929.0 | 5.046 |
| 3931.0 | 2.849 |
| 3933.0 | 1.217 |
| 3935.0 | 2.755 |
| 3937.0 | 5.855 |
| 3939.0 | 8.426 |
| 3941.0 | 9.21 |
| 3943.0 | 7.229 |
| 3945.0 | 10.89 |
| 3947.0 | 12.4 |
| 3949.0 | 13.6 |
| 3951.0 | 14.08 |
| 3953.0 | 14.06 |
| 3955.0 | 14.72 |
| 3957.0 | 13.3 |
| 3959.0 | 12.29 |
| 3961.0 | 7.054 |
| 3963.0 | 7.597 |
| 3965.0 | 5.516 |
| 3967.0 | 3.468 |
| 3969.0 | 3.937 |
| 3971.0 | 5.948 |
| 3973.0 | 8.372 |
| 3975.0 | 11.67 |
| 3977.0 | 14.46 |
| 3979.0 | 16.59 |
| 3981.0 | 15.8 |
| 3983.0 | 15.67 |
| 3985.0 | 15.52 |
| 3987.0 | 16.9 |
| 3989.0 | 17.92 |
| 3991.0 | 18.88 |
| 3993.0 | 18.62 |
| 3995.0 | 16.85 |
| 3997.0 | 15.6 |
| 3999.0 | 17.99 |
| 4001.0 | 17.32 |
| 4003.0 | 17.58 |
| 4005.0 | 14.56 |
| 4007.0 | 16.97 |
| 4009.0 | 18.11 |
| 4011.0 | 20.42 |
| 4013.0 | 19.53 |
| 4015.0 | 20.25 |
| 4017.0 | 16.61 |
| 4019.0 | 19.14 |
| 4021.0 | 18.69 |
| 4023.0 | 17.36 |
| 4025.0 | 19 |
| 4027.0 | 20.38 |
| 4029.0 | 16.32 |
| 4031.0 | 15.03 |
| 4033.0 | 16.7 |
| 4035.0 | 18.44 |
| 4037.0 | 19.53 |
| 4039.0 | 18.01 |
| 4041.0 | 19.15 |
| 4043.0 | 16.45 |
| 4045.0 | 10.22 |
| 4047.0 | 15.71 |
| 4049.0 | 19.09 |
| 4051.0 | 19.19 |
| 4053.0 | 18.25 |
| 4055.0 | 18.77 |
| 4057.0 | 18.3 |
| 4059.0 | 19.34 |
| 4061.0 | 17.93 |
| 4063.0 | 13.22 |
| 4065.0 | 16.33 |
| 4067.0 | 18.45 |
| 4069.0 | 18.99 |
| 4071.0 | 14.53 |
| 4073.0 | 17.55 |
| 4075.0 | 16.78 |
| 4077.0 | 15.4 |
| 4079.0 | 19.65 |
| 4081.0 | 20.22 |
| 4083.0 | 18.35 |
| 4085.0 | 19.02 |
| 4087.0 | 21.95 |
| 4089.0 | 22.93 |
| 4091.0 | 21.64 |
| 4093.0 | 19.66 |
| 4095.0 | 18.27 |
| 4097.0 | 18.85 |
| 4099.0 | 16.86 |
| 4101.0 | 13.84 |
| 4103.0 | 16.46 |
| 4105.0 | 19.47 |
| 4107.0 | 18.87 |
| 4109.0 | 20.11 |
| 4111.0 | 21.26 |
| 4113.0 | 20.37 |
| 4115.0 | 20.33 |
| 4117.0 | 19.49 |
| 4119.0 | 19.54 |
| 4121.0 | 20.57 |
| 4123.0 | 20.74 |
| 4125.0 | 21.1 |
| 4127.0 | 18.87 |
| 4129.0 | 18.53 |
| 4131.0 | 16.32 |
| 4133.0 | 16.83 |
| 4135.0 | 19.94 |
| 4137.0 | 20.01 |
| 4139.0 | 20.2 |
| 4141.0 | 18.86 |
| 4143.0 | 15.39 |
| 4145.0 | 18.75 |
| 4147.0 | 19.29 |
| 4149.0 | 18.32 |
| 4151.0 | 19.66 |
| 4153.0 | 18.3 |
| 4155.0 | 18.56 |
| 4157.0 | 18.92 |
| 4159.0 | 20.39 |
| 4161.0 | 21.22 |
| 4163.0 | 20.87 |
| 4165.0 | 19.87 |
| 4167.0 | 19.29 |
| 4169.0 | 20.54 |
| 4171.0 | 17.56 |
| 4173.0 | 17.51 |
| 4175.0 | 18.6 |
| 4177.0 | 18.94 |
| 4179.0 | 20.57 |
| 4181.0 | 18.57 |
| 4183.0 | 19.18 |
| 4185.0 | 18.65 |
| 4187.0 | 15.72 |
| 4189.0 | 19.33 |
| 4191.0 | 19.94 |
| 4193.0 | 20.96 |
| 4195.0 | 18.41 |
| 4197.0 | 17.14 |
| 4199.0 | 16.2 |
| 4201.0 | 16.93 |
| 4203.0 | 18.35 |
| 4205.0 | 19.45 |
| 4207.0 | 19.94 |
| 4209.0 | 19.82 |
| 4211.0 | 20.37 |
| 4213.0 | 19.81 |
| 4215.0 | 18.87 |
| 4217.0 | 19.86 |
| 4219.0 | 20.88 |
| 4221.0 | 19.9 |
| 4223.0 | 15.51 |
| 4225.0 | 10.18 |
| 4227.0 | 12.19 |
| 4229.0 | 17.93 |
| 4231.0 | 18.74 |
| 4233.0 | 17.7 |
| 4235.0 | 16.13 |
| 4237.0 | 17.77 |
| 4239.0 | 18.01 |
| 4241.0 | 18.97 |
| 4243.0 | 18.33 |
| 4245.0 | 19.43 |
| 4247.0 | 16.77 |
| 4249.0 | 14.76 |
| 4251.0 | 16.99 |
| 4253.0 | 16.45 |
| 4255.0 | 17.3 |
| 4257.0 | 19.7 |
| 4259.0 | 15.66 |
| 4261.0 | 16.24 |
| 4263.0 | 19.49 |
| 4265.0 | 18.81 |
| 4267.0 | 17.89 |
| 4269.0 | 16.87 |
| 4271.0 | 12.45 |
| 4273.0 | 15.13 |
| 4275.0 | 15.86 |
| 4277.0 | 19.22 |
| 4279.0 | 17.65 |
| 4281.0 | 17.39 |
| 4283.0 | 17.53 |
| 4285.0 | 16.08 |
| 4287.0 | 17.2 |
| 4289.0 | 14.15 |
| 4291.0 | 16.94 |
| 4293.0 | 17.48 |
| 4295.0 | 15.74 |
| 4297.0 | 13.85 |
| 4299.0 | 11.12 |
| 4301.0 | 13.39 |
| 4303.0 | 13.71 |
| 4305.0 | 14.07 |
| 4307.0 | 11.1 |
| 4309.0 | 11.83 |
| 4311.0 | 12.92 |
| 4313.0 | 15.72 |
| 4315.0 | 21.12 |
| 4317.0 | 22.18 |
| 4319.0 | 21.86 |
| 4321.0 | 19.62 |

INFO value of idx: 1.18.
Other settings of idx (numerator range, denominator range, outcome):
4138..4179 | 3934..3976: 2.08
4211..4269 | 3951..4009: 1.30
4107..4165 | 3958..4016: 1.37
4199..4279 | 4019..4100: 0.97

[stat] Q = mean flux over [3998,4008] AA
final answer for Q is 16.9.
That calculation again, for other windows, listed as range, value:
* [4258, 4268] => 17.6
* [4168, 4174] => 18.5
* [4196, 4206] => 17.6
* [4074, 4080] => 17.3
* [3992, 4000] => 17.3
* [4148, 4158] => 18.8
